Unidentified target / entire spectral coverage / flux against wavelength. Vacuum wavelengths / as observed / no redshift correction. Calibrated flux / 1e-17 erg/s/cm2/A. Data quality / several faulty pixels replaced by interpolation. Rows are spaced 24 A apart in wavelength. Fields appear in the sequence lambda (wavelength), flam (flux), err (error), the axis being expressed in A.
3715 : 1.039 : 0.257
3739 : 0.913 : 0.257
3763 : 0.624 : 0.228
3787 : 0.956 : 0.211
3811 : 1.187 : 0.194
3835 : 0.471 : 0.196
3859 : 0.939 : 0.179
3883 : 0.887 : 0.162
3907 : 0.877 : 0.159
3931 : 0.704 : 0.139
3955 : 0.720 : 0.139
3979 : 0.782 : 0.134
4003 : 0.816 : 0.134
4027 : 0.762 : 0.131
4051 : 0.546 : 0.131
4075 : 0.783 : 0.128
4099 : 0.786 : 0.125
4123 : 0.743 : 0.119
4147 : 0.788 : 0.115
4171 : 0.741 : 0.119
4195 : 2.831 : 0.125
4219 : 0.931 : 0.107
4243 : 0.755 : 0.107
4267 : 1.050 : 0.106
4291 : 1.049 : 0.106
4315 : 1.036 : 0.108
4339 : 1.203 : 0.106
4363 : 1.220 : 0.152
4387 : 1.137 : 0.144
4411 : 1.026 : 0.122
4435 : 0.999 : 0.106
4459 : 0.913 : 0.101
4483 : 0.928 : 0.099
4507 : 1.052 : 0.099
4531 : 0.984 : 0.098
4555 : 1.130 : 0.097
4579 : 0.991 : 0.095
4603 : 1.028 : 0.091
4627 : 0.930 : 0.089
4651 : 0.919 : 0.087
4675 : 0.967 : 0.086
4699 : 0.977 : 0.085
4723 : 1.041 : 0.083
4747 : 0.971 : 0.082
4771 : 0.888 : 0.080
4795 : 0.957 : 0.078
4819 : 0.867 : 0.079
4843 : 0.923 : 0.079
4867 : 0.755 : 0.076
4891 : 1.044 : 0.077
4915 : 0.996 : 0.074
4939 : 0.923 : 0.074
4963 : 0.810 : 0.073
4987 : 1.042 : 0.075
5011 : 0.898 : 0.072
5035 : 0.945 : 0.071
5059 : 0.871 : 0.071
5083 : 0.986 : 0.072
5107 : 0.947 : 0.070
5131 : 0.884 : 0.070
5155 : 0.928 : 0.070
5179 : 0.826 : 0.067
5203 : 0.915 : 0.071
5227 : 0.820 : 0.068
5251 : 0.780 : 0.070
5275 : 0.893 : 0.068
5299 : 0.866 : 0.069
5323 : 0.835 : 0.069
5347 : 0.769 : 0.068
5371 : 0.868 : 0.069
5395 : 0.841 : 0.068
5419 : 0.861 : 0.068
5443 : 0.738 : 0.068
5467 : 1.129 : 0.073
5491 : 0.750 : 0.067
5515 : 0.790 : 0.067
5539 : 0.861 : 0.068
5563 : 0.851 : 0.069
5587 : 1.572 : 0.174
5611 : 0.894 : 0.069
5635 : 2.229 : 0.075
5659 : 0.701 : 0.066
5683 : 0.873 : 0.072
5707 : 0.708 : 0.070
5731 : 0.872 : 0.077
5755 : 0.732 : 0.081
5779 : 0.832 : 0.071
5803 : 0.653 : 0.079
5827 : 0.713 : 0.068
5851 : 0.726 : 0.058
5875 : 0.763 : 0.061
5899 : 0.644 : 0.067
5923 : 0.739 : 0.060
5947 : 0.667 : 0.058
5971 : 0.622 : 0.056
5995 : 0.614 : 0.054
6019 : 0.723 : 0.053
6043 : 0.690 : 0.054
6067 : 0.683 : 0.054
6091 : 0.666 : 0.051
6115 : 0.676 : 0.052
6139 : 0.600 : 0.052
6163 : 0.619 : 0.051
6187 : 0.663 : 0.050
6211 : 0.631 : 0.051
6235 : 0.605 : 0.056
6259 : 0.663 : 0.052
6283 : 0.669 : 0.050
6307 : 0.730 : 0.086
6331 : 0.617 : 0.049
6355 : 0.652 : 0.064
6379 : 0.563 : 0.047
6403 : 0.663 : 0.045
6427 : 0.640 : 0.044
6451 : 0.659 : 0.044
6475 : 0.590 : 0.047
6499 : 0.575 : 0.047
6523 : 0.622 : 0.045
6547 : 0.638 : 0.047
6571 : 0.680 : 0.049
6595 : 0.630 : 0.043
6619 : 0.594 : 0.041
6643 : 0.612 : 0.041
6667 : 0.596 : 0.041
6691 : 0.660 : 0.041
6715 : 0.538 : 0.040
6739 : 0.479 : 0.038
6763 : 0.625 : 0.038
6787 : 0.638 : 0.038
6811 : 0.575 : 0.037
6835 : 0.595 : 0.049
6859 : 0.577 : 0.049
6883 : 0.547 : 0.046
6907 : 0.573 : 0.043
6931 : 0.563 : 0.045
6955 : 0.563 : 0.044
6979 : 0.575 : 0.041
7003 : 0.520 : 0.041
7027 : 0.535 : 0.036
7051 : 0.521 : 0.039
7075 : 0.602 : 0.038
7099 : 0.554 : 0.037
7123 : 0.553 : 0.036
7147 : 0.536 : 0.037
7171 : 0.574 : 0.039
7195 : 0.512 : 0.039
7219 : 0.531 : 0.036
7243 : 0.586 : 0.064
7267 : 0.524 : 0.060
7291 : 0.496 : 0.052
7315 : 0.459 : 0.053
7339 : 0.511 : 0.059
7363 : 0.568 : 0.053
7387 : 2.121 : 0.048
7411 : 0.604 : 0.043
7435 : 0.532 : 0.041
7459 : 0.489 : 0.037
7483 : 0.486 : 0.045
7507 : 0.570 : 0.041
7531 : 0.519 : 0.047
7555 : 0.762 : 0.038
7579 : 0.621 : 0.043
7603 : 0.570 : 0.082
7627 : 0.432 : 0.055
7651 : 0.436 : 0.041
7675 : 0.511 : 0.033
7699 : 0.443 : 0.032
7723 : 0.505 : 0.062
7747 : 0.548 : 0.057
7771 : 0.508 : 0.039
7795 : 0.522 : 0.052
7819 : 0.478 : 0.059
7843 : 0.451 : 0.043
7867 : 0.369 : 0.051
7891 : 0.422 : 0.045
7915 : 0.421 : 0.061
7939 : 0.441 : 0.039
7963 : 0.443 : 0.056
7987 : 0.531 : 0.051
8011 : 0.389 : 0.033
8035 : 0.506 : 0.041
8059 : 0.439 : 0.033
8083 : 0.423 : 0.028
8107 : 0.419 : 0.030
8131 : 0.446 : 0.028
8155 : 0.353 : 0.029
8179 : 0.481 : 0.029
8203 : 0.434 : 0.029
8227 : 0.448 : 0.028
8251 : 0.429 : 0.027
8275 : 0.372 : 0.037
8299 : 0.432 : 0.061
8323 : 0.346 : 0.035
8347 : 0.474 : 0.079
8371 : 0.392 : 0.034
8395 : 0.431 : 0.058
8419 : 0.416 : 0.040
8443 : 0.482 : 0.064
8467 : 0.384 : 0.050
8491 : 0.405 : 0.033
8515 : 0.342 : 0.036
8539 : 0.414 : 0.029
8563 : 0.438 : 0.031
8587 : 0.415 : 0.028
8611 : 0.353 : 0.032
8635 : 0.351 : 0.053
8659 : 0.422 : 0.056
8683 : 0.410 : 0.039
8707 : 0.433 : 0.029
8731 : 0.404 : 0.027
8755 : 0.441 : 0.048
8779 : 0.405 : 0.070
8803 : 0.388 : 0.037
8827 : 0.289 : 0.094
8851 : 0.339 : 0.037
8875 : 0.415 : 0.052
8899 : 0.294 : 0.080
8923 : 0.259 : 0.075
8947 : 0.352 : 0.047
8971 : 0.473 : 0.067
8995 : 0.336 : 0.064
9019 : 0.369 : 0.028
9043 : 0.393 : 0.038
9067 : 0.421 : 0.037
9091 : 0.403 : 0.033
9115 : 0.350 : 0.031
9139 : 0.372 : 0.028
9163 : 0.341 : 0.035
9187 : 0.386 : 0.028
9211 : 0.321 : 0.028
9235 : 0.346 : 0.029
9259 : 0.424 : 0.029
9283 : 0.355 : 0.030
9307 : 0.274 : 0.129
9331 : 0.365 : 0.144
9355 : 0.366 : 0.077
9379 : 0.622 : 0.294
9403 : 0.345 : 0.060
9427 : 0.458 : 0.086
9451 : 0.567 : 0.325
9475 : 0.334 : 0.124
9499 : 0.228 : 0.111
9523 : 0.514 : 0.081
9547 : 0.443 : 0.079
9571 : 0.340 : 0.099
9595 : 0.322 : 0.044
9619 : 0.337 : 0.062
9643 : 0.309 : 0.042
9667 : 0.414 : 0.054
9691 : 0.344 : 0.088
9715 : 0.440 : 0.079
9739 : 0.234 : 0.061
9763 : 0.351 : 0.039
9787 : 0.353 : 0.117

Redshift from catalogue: 0.12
